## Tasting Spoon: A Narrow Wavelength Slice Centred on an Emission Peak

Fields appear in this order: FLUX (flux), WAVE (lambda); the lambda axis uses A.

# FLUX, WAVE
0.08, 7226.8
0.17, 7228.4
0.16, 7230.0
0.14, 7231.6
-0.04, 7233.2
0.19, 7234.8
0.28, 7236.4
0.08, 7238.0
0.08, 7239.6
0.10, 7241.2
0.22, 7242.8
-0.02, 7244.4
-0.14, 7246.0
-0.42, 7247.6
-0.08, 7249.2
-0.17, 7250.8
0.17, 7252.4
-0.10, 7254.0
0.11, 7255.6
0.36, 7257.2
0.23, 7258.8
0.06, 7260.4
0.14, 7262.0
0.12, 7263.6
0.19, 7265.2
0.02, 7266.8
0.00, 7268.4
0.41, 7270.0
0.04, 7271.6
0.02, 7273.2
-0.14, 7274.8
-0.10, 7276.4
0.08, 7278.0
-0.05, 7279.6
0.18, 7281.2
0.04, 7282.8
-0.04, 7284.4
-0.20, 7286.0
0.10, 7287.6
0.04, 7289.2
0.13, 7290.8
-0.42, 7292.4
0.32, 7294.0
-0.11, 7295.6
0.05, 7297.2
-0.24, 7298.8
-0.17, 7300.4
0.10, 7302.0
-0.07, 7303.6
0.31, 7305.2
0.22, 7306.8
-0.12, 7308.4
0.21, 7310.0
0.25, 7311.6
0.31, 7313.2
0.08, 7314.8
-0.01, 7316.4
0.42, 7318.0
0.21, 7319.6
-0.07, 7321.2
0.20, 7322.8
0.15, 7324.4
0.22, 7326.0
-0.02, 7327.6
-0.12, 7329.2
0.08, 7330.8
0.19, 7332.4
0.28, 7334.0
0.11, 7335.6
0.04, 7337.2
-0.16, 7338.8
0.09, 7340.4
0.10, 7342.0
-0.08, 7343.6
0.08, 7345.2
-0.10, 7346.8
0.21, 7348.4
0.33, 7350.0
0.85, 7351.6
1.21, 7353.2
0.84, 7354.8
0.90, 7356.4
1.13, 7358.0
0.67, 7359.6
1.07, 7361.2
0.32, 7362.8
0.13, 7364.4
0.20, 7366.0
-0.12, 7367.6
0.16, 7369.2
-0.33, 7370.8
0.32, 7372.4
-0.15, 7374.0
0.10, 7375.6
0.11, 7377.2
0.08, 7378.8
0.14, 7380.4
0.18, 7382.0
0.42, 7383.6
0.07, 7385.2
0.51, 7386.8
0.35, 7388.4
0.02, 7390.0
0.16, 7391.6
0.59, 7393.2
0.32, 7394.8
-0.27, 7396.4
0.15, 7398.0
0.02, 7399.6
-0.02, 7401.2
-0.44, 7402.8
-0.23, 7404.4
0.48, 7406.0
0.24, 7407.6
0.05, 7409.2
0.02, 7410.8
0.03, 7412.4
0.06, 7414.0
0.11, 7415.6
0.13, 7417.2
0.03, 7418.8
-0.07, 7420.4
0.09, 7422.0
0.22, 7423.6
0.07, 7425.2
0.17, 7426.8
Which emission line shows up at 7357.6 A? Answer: [O II]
